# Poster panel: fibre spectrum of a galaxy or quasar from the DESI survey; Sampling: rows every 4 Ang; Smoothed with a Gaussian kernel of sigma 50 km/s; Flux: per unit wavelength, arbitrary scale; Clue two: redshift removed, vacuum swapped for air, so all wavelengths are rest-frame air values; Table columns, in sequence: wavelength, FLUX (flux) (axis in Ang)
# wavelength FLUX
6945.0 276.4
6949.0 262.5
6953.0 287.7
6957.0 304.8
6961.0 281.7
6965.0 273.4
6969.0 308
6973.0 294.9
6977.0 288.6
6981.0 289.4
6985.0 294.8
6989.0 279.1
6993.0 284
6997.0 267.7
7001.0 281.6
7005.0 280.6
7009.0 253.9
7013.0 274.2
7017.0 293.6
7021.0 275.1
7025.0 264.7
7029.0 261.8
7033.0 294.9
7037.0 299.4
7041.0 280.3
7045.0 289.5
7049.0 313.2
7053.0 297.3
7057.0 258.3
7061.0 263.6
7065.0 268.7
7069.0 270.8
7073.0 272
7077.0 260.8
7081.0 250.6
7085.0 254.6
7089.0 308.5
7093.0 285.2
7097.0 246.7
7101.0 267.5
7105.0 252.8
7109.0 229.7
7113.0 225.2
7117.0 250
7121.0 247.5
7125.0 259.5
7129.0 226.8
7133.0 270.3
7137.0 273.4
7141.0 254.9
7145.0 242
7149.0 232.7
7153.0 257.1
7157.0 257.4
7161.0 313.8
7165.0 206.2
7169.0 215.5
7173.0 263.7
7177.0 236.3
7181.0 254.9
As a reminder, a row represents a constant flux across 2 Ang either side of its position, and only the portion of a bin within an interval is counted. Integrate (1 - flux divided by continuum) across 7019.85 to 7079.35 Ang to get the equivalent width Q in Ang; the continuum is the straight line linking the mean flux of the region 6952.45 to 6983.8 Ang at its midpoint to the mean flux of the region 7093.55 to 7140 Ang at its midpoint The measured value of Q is -1.9 Ang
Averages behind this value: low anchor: 291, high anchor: 251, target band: 278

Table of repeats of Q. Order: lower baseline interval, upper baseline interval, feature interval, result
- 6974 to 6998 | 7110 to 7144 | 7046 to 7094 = -2.0 Ang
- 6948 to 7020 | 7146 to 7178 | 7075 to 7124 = 0.7 Ang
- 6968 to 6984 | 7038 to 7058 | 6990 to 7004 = 0.7 Ang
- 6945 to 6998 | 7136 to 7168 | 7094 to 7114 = 1.1 Ang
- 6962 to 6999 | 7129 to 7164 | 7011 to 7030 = 0.4 Ang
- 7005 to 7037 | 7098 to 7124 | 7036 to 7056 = -2.0 Ang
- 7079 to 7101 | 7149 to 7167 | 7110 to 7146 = 1.6 Ang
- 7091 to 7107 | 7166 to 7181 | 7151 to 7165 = -1.3 Ang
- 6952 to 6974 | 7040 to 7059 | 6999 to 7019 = 0.9 Ang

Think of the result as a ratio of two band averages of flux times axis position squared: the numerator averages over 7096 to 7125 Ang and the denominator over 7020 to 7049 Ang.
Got 0.89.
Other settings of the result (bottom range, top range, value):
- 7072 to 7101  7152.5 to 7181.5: 0.95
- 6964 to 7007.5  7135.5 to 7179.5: 0.92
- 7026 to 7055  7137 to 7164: 0.92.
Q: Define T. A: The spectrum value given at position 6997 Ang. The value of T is 267.7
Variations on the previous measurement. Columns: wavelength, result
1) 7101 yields 267.5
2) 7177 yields 236.3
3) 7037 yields 299.4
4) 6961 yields 281.7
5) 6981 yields 289.4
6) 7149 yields 232.7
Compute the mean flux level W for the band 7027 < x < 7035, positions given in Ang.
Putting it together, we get 278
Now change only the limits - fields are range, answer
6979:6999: 283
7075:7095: 272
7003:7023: 275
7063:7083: 265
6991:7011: 274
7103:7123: 241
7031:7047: 291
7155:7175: 251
